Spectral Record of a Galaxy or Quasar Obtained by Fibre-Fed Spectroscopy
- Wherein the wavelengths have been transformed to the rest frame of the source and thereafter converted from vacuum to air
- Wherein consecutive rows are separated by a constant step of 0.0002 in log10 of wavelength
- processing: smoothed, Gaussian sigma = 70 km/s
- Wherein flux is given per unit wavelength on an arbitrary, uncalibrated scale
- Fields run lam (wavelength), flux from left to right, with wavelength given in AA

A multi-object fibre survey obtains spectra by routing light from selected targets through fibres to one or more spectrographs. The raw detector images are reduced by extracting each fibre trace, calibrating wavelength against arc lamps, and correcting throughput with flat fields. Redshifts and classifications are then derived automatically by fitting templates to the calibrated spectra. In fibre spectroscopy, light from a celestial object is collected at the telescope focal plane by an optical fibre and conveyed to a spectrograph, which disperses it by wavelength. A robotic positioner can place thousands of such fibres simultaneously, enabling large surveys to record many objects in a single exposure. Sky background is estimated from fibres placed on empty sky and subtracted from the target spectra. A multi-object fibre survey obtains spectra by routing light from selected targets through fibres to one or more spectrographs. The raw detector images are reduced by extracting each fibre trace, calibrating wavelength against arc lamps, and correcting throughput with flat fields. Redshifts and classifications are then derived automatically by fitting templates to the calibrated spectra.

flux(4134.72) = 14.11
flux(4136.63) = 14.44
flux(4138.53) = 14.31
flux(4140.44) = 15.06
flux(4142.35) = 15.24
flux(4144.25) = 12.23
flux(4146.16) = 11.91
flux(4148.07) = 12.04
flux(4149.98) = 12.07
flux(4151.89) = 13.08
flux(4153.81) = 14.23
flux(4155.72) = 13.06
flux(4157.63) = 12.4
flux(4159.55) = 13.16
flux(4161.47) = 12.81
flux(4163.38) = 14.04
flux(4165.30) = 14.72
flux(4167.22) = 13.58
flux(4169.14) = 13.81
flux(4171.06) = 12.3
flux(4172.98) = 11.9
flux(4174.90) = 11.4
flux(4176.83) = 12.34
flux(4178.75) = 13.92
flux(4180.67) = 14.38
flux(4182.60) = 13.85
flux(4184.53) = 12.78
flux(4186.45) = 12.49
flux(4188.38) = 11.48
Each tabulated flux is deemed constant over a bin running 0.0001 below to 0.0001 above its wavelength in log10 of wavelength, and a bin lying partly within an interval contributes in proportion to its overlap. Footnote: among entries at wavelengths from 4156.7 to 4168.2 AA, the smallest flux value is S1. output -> 12.4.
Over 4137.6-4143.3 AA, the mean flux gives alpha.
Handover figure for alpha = 14.9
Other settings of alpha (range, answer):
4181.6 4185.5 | 13.3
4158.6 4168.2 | 13.7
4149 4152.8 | 12.6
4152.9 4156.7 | 13.7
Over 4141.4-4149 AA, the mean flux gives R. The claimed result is 12.9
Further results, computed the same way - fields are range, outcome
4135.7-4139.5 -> 14.4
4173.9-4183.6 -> 13.2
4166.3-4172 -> 13.2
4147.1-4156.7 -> 12.9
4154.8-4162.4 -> 12.8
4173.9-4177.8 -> 11.9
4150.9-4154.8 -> 13.6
